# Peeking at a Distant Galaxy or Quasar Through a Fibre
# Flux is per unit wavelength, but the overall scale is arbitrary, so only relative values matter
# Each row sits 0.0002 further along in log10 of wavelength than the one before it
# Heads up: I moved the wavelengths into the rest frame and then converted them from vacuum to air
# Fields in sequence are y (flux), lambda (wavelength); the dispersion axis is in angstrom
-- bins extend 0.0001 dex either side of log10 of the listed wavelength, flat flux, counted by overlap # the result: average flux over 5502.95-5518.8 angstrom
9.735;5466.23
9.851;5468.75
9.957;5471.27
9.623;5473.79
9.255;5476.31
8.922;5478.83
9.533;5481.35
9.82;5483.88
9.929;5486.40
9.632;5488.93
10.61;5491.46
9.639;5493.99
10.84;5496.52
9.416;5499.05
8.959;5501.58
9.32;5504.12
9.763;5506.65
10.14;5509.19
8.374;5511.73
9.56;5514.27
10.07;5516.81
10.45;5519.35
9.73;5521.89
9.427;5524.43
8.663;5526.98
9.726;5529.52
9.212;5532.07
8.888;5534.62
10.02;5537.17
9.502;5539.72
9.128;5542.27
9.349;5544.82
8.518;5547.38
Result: 9.58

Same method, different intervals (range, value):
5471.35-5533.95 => 9.61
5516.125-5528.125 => 9.66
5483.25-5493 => 10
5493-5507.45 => 9.66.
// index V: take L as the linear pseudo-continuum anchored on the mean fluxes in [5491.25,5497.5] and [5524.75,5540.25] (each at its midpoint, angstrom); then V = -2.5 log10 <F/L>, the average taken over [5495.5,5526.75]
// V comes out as 0.03 mag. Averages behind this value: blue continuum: 10.3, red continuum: 9.33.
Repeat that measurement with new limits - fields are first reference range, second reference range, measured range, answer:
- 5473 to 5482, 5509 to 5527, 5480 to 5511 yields -0.04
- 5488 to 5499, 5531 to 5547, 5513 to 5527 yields -0.01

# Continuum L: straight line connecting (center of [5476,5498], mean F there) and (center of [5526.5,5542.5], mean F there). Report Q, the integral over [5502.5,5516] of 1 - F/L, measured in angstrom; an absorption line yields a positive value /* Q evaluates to 0.2 angstrom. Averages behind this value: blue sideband 9.82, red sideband 9.35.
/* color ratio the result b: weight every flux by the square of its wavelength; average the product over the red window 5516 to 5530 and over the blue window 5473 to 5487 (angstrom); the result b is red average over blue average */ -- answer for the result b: 1.03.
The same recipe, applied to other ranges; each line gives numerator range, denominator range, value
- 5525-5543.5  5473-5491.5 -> 0.99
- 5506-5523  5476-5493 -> 1.01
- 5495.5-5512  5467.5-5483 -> 1.02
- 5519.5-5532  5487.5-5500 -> 0.95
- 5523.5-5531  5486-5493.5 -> 0.94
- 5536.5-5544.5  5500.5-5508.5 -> 1.02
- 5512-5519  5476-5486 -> 1.04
